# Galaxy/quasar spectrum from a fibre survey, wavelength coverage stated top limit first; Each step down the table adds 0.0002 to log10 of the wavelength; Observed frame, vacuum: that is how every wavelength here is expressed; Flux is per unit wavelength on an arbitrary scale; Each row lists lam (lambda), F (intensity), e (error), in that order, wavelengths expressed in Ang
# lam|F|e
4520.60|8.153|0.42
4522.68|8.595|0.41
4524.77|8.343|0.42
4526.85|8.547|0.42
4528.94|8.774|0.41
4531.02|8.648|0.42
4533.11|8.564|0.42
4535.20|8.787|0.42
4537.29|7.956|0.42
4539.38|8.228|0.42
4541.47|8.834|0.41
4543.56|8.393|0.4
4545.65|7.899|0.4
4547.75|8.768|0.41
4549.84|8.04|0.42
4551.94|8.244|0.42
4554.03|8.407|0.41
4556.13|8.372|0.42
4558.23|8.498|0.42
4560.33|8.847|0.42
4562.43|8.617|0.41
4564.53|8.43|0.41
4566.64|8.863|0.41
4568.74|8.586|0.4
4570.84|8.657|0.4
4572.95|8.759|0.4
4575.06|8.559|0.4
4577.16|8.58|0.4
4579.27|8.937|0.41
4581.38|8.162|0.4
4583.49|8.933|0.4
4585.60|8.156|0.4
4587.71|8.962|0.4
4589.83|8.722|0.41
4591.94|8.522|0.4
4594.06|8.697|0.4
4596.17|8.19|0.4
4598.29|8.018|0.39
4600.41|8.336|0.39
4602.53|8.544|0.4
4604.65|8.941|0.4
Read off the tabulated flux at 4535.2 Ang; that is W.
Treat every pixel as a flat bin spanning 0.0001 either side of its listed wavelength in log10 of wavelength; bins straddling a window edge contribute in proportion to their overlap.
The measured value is 8.787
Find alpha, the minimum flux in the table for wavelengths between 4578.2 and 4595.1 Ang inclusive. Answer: 8.156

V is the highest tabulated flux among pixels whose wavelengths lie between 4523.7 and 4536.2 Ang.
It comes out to 8.787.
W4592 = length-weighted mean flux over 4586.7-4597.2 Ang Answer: 8.62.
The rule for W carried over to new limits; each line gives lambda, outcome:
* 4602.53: 8.544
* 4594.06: 8.697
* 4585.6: 8.156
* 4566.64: 8.863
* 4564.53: 8.43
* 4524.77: 8.343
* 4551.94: 8.244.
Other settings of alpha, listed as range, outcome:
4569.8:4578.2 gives 8.559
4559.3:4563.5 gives 8.617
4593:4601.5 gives 8.018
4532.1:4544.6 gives 7.956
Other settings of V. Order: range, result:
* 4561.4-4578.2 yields 8.863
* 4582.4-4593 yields 8.962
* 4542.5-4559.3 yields 8.768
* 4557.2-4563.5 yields 8.847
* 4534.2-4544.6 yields 8.834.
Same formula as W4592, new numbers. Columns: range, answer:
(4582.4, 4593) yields 8.66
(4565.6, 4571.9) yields 8.71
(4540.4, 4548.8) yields 8.48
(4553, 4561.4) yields 8.53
